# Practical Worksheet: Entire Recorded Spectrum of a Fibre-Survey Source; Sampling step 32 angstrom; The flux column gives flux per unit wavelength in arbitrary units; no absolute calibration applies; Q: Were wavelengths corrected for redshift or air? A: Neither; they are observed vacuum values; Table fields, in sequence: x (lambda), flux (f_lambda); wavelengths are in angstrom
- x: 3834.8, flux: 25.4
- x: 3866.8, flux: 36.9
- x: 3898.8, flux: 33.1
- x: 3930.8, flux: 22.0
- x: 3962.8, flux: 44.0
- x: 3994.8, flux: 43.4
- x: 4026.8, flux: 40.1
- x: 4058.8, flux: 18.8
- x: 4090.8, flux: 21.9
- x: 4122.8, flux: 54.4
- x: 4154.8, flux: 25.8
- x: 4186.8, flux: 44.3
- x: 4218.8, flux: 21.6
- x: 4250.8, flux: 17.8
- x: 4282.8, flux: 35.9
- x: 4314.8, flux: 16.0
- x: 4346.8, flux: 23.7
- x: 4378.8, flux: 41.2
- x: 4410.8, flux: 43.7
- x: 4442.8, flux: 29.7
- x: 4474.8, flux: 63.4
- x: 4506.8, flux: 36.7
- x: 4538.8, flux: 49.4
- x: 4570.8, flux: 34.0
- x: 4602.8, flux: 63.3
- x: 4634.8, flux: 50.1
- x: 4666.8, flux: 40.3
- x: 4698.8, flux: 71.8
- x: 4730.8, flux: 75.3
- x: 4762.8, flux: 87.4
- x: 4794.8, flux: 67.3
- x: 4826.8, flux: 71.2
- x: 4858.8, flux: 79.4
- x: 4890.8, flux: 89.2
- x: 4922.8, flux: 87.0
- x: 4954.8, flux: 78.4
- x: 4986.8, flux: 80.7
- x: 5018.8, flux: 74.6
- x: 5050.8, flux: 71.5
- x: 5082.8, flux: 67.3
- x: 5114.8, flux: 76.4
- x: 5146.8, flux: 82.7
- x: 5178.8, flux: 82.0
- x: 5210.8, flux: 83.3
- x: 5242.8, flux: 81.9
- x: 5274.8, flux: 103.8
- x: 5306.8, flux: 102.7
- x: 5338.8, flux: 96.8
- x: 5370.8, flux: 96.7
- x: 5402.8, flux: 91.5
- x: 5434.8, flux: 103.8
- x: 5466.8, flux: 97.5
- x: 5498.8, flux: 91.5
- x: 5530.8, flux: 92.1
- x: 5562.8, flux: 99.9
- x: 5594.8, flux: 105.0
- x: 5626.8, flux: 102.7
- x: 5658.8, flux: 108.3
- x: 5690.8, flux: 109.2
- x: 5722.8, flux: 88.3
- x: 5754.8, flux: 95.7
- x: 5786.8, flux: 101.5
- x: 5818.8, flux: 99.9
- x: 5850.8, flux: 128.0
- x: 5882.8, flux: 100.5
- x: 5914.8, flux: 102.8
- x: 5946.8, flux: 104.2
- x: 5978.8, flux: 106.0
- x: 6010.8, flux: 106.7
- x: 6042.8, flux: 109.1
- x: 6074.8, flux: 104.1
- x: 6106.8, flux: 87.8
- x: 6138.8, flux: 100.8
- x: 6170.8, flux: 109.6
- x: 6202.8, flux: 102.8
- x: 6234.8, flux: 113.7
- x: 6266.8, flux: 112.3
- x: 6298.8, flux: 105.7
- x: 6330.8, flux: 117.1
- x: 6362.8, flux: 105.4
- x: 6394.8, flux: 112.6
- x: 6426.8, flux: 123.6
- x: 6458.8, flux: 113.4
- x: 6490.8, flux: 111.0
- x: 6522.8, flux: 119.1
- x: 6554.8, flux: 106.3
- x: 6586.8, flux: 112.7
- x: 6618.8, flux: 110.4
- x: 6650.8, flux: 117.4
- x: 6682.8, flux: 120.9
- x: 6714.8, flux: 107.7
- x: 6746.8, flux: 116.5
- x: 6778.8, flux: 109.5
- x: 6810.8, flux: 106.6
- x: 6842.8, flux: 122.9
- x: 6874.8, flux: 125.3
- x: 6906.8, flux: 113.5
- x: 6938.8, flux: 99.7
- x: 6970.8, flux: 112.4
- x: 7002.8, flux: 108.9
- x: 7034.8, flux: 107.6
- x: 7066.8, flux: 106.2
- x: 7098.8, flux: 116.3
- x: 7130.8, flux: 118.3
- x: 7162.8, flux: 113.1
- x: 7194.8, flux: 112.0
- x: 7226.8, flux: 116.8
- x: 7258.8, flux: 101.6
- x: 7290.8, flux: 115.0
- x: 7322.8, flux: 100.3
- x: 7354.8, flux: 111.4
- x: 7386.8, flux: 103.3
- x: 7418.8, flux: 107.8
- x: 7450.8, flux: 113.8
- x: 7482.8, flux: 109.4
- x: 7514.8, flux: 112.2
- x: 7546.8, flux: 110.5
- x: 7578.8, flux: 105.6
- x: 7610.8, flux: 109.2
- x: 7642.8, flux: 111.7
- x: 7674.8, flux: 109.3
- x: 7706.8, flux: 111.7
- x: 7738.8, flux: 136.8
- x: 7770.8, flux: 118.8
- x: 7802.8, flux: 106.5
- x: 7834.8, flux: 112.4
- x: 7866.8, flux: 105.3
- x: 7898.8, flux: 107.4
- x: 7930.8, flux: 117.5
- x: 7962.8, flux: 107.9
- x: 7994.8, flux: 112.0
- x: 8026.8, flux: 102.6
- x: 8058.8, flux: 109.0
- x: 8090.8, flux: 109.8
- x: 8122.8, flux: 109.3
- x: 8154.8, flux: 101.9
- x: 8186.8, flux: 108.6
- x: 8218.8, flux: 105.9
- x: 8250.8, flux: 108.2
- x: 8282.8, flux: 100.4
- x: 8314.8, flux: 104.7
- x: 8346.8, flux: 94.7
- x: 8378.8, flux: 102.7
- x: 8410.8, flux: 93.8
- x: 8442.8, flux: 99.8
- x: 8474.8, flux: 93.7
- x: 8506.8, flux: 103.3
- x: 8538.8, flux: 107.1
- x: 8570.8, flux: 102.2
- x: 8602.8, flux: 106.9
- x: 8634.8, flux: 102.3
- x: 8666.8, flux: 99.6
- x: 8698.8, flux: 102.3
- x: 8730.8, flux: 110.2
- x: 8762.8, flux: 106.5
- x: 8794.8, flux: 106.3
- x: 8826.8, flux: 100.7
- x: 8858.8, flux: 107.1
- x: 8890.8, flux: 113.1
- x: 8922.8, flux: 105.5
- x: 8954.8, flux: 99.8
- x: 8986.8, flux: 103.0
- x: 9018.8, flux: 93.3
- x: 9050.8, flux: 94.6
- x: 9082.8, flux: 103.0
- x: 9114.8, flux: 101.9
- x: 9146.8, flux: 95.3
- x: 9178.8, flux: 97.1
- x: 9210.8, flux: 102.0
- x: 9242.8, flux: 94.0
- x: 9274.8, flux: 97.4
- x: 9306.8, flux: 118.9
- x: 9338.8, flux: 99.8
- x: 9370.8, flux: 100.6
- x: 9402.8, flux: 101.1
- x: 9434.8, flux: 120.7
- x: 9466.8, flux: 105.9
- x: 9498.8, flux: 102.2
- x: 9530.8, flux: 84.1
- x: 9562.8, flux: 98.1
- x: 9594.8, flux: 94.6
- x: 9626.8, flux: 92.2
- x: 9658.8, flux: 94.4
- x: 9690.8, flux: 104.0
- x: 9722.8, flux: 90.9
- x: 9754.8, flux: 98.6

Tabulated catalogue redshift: 0.18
